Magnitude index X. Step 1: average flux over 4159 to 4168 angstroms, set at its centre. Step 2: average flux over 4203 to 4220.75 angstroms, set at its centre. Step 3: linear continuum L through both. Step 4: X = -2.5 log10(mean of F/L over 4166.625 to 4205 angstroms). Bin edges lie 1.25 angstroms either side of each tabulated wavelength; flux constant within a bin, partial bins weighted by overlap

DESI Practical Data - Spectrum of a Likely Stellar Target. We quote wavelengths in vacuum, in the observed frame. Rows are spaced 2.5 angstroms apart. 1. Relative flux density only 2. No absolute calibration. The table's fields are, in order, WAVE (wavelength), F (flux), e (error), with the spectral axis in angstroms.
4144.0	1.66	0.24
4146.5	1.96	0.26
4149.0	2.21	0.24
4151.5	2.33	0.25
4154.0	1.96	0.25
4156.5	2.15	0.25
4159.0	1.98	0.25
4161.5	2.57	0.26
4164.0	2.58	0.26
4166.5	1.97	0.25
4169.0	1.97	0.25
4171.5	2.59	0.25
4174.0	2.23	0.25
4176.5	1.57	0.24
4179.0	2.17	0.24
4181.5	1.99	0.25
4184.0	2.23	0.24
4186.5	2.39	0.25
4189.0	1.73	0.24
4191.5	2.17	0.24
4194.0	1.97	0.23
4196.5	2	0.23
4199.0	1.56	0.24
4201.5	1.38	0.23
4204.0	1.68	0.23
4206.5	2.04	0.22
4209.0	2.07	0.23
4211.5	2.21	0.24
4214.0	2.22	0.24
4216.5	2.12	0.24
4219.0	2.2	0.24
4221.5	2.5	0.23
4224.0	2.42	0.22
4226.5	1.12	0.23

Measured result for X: 0.12 mag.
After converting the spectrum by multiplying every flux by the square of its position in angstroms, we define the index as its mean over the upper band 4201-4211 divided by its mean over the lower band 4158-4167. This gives 0.8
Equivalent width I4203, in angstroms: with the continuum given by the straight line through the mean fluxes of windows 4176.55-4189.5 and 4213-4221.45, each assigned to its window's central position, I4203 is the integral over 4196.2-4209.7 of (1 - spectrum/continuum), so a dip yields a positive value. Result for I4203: 2.5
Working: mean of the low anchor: 2.07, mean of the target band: 1.76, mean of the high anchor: 2.22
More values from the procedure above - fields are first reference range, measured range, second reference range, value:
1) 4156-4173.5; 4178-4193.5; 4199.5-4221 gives 0.2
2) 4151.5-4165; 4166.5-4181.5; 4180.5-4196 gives 0.5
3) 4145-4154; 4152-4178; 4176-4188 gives -0.6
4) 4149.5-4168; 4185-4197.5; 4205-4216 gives 0.6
